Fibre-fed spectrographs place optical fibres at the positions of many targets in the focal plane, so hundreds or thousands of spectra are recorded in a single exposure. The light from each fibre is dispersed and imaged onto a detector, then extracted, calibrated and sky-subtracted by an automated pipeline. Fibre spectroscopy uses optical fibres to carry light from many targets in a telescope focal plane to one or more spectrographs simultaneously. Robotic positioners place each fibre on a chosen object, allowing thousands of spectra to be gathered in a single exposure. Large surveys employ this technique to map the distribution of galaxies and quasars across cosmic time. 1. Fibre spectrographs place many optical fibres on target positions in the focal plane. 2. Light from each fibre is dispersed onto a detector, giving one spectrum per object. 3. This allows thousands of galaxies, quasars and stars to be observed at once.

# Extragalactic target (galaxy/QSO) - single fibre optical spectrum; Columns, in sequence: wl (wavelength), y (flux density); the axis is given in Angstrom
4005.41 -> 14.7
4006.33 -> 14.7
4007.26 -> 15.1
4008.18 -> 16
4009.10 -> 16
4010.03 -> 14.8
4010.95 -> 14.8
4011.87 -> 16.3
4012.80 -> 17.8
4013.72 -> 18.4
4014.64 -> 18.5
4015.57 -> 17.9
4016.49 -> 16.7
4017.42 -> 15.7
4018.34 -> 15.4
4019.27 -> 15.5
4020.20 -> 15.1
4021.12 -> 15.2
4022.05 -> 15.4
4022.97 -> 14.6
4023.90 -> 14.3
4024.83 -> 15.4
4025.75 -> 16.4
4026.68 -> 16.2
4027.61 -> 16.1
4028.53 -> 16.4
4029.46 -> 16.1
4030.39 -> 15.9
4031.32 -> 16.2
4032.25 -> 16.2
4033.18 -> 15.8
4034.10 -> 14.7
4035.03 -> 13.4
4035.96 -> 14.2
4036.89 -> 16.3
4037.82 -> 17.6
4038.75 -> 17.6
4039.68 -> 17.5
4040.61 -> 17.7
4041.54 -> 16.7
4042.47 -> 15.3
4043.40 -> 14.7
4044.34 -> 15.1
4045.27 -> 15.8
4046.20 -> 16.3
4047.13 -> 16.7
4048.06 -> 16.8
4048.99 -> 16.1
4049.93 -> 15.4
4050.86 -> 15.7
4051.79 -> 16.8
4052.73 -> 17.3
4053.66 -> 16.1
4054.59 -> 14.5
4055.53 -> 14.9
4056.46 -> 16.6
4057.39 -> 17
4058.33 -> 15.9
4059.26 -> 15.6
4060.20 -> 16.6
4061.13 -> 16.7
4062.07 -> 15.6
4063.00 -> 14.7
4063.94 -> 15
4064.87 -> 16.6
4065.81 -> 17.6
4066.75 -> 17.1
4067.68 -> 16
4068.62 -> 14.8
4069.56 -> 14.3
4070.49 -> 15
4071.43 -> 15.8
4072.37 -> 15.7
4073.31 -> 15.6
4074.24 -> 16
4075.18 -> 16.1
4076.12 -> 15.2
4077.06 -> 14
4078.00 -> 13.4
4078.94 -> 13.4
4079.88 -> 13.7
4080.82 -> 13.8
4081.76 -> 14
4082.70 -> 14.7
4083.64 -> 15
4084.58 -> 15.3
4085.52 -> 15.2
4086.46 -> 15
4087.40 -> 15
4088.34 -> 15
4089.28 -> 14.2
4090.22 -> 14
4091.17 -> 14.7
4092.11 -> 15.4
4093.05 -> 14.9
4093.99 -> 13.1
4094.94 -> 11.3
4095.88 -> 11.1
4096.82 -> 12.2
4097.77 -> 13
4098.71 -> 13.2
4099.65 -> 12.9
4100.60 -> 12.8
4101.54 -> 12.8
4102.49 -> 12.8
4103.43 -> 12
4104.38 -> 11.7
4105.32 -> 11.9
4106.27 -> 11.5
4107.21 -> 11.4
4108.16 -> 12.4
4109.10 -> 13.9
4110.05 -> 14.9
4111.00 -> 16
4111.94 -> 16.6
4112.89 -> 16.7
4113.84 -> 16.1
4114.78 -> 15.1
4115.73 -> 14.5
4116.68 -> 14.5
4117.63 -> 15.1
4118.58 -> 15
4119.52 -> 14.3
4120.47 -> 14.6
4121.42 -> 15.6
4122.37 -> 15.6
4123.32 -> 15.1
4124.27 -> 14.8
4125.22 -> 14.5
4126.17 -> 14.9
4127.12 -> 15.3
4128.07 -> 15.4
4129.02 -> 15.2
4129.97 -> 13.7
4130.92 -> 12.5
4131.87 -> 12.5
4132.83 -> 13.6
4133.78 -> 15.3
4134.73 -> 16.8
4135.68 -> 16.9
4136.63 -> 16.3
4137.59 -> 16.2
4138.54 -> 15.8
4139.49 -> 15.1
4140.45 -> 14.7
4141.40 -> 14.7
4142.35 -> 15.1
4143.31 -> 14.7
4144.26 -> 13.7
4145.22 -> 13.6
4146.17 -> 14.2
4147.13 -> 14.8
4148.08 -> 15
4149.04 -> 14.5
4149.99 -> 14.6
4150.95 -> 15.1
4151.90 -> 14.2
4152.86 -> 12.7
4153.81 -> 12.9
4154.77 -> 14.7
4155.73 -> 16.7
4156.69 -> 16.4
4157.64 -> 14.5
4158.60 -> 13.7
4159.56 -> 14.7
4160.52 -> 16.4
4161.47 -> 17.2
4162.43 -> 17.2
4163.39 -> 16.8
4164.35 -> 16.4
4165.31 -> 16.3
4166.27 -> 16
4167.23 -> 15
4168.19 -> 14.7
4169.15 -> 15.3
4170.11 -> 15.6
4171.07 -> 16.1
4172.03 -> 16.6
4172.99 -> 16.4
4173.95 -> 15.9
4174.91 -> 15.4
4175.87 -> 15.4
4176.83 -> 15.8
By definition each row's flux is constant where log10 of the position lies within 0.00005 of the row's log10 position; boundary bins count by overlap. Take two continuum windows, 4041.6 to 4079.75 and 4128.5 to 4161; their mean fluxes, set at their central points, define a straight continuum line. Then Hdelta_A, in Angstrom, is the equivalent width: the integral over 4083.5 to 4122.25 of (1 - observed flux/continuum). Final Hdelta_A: 3.2 Angstrom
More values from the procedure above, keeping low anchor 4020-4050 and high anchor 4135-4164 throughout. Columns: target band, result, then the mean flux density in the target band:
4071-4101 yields 2.6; 14.2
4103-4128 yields 1.5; 14.4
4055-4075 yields -0.2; 15.9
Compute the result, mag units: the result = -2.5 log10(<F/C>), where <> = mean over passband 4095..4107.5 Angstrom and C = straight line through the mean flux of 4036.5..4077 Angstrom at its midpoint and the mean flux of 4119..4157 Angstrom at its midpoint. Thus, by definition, 0.25 mag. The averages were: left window 16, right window 14.8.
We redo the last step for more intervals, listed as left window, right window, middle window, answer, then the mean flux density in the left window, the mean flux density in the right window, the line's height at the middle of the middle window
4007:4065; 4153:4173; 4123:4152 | 0.06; 16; 15.6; 15.7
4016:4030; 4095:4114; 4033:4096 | -0.07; 15.6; 13.2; 14.4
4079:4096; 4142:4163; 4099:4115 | 0.06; 14.2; 14.9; 14.4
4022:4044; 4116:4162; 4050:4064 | -0.02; 15.9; 14.9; 15.6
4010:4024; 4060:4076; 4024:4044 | 0.00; 16.1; 15.8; 16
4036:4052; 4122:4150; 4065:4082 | 0.05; 16.3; 14.8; 15.8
